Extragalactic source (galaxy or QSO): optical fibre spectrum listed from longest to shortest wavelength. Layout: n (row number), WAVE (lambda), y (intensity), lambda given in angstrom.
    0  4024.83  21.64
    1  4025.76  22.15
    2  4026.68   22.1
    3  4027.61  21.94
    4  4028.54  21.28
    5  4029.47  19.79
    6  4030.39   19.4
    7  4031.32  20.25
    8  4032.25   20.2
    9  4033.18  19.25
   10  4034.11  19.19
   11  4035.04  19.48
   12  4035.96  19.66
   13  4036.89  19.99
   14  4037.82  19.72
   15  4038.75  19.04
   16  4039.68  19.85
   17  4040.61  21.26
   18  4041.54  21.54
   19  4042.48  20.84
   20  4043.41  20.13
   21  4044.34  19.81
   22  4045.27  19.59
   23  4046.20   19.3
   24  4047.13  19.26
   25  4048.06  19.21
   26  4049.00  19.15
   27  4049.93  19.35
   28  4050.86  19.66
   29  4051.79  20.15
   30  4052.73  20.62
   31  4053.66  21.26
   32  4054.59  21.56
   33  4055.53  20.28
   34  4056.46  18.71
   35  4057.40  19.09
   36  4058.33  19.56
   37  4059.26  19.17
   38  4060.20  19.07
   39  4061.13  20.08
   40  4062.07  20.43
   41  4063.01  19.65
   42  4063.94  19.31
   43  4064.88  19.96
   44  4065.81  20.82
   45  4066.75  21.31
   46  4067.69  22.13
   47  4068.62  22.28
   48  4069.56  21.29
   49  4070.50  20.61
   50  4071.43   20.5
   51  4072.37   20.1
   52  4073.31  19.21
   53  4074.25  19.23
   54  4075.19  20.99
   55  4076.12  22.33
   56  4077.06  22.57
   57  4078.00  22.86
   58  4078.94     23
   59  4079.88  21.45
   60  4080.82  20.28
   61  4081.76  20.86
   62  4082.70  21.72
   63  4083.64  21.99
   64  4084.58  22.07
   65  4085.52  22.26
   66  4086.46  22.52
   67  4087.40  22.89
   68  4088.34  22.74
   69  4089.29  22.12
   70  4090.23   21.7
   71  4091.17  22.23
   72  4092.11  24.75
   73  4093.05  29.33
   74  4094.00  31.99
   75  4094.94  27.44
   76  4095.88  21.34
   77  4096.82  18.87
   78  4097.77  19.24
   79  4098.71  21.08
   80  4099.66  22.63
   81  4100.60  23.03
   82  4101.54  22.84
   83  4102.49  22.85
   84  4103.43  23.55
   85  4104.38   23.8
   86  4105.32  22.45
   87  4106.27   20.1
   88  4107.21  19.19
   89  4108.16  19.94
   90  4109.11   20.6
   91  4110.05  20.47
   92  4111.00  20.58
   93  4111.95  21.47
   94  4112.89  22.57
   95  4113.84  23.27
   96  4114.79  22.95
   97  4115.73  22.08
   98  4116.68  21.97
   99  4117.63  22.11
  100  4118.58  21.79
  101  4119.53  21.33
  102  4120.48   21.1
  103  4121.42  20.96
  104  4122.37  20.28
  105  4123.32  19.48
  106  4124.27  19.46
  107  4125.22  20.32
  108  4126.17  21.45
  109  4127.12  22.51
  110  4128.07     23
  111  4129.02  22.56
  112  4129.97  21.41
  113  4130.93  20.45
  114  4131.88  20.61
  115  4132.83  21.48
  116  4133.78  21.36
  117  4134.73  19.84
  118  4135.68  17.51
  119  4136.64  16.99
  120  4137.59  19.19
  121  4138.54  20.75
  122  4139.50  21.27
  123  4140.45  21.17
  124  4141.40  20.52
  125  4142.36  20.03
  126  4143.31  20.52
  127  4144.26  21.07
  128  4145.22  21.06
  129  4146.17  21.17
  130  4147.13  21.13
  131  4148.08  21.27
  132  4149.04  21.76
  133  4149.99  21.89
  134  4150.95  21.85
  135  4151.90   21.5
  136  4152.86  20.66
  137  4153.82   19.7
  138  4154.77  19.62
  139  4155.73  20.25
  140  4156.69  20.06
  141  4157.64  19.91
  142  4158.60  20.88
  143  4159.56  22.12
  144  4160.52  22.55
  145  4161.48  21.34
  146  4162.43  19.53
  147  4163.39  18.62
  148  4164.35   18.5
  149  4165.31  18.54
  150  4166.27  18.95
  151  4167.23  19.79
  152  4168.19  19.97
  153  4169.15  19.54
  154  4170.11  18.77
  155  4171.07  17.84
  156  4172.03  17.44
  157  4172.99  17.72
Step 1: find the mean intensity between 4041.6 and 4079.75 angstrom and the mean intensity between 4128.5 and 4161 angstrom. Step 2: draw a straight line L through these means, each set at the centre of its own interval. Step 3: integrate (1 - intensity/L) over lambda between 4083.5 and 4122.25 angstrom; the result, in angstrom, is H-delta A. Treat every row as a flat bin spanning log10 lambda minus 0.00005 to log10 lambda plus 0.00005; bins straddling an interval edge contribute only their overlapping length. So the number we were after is -3.5 angstrom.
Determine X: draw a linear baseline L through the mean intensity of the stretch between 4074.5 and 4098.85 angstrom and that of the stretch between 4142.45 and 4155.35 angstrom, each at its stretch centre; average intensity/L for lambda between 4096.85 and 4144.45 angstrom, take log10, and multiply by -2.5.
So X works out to 0.03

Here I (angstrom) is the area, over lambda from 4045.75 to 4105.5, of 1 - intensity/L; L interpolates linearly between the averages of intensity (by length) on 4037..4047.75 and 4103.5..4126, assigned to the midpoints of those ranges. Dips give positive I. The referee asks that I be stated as -2.5 angstrom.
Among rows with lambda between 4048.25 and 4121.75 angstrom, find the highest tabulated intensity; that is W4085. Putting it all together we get 31.99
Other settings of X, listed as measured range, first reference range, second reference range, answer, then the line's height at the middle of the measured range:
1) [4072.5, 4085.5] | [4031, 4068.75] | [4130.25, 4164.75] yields -0.07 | 20.2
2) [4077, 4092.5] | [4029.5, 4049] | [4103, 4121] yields -0.06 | 21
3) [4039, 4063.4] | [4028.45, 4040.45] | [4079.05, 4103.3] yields 0.04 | 20.7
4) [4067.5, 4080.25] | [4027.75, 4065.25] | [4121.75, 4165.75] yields -0.06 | 20.1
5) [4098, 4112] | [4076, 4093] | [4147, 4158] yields 0.02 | 21.9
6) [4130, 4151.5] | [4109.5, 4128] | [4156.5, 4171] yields 0.00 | 20.7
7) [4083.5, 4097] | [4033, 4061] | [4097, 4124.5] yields -0.14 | 20.9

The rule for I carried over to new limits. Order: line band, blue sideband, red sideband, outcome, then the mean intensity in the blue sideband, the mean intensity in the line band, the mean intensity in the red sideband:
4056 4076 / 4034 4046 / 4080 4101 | 1.2 angstrom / 20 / 20.2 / 22.8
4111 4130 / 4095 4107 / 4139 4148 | -0.1 angstrom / 22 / 21.6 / 20.9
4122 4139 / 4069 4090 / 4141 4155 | 0.5 angstrom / 21.5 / 20.5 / 20.9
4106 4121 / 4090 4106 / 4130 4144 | 0.5 angstrom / 23.5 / 21.4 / 20.2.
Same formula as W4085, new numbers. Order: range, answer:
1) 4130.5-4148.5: 21.48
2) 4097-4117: 23.8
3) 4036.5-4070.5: 22.28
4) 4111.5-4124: 23.27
